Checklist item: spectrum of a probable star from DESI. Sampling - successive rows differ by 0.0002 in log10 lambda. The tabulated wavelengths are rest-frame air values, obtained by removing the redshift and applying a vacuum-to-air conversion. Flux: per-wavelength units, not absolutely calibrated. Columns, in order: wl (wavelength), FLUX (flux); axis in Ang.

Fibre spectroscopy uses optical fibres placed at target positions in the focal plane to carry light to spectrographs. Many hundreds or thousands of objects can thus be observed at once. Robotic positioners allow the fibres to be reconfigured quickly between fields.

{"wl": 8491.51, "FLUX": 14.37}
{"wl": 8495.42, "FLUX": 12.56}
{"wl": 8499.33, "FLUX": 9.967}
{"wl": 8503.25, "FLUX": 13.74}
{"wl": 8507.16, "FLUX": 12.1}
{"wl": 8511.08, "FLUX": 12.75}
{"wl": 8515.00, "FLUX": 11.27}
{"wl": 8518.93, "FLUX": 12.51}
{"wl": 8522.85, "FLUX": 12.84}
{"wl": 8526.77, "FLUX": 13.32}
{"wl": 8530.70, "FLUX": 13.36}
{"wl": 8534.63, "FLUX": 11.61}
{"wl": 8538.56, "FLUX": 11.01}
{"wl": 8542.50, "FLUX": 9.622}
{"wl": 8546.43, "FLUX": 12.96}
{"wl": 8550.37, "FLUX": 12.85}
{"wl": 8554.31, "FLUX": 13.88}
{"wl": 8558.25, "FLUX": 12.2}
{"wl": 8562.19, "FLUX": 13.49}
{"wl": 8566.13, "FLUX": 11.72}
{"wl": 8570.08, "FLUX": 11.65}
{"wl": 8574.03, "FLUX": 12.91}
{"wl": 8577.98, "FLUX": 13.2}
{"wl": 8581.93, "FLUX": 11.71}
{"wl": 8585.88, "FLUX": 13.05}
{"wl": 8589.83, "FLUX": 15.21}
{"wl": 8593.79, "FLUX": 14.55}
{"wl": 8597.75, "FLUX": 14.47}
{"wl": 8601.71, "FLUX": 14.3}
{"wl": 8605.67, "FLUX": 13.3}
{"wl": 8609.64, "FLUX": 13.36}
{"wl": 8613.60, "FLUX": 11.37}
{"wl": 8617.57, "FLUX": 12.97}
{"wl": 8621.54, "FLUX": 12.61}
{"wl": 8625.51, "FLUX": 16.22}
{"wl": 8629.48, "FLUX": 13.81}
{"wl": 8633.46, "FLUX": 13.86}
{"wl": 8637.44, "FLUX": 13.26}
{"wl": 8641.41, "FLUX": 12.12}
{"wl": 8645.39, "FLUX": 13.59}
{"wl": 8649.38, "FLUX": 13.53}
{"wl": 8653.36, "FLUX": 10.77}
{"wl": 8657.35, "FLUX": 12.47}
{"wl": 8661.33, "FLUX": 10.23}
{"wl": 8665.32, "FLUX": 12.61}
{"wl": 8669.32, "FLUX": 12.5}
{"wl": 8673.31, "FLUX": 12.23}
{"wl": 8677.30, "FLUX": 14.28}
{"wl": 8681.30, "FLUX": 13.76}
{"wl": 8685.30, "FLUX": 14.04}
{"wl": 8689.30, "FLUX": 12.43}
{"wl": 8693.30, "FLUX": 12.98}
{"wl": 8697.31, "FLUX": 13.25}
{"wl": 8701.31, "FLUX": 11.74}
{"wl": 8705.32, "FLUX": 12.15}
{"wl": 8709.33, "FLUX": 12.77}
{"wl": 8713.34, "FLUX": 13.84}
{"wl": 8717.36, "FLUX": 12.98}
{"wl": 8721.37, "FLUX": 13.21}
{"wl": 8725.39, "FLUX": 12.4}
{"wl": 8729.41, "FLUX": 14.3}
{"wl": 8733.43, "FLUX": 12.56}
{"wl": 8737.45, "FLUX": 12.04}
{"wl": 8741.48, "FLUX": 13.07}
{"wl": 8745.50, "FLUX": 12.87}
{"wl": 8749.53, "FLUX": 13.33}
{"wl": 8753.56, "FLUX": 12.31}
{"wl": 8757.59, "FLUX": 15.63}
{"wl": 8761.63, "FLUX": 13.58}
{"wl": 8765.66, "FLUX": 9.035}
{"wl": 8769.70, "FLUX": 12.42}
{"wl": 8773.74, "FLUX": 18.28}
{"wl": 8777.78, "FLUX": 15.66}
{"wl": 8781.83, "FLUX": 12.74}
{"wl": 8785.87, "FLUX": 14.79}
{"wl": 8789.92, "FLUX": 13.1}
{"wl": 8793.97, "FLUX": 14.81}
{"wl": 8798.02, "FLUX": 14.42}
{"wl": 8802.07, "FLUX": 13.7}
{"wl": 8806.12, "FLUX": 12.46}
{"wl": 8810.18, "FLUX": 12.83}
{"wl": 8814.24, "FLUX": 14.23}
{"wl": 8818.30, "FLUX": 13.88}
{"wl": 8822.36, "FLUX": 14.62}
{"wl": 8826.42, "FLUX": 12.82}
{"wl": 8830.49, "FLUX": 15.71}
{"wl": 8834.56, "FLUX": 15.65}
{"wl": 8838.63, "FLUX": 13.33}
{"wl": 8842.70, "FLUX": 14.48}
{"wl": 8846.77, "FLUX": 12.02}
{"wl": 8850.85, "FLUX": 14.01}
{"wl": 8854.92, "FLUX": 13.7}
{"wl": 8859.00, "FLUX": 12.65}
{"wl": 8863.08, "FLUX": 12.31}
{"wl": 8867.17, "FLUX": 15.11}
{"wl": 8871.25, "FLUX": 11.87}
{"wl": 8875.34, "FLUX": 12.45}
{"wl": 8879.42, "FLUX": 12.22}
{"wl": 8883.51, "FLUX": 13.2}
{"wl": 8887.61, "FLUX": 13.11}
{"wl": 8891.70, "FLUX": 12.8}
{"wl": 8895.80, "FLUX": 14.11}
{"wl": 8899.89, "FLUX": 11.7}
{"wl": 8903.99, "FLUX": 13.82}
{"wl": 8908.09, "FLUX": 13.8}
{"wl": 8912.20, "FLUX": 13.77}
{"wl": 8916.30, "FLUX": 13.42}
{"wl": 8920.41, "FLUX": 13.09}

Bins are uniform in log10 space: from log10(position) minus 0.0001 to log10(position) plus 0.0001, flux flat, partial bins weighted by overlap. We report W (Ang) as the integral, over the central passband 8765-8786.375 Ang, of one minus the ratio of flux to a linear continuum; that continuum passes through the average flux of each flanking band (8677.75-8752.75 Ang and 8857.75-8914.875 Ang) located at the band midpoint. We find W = -1.69 Ang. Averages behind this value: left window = 13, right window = 13.1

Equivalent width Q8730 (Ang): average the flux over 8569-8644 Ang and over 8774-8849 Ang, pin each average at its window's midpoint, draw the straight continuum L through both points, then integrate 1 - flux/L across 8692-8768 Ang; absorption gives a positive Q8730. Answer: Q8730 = 5.2 Ang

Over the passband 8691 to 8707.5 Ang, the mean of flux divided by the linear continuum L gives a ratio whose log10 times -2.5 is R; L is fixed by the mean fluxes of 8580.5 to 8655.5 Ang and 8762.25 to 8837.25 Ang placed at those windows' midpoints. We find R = 0.091 mag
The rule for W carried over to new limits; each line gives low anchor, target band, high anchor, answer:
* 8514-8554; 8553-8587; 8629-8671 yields -0.8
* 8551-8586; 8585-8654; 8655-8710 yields -4.8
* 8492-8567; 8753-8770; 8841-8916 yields 0.3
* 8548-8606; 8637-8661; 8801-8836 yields 1.8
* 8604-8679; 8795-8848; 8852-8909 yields -3.6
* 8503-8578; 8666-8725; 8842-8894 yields -1.3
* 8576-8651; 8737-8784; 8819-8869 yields 0.9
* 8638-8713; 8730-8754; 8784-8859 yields 0.7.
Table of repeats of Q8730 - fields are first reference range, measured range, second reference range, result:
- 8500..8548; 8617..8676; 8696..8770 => -1.4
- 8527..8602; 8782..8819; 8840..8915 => -1.9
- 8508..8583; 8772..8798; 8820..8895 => -3.2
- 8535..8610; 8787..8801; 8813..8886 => -0.7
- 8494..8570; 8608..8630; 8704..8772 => -1.4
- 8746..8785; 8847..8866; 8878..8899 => 0.1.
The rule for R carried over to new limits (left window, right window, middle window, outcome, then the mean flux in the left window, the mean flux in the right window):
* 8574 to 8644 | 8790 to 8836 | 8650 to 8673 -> 0.150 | 13.5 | 14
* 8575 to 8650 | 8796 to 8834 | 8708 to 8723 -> 0.040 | 13.5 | 13.9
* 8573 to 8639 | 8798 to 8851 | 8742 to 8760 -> 0.020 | 13.5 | 13.8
